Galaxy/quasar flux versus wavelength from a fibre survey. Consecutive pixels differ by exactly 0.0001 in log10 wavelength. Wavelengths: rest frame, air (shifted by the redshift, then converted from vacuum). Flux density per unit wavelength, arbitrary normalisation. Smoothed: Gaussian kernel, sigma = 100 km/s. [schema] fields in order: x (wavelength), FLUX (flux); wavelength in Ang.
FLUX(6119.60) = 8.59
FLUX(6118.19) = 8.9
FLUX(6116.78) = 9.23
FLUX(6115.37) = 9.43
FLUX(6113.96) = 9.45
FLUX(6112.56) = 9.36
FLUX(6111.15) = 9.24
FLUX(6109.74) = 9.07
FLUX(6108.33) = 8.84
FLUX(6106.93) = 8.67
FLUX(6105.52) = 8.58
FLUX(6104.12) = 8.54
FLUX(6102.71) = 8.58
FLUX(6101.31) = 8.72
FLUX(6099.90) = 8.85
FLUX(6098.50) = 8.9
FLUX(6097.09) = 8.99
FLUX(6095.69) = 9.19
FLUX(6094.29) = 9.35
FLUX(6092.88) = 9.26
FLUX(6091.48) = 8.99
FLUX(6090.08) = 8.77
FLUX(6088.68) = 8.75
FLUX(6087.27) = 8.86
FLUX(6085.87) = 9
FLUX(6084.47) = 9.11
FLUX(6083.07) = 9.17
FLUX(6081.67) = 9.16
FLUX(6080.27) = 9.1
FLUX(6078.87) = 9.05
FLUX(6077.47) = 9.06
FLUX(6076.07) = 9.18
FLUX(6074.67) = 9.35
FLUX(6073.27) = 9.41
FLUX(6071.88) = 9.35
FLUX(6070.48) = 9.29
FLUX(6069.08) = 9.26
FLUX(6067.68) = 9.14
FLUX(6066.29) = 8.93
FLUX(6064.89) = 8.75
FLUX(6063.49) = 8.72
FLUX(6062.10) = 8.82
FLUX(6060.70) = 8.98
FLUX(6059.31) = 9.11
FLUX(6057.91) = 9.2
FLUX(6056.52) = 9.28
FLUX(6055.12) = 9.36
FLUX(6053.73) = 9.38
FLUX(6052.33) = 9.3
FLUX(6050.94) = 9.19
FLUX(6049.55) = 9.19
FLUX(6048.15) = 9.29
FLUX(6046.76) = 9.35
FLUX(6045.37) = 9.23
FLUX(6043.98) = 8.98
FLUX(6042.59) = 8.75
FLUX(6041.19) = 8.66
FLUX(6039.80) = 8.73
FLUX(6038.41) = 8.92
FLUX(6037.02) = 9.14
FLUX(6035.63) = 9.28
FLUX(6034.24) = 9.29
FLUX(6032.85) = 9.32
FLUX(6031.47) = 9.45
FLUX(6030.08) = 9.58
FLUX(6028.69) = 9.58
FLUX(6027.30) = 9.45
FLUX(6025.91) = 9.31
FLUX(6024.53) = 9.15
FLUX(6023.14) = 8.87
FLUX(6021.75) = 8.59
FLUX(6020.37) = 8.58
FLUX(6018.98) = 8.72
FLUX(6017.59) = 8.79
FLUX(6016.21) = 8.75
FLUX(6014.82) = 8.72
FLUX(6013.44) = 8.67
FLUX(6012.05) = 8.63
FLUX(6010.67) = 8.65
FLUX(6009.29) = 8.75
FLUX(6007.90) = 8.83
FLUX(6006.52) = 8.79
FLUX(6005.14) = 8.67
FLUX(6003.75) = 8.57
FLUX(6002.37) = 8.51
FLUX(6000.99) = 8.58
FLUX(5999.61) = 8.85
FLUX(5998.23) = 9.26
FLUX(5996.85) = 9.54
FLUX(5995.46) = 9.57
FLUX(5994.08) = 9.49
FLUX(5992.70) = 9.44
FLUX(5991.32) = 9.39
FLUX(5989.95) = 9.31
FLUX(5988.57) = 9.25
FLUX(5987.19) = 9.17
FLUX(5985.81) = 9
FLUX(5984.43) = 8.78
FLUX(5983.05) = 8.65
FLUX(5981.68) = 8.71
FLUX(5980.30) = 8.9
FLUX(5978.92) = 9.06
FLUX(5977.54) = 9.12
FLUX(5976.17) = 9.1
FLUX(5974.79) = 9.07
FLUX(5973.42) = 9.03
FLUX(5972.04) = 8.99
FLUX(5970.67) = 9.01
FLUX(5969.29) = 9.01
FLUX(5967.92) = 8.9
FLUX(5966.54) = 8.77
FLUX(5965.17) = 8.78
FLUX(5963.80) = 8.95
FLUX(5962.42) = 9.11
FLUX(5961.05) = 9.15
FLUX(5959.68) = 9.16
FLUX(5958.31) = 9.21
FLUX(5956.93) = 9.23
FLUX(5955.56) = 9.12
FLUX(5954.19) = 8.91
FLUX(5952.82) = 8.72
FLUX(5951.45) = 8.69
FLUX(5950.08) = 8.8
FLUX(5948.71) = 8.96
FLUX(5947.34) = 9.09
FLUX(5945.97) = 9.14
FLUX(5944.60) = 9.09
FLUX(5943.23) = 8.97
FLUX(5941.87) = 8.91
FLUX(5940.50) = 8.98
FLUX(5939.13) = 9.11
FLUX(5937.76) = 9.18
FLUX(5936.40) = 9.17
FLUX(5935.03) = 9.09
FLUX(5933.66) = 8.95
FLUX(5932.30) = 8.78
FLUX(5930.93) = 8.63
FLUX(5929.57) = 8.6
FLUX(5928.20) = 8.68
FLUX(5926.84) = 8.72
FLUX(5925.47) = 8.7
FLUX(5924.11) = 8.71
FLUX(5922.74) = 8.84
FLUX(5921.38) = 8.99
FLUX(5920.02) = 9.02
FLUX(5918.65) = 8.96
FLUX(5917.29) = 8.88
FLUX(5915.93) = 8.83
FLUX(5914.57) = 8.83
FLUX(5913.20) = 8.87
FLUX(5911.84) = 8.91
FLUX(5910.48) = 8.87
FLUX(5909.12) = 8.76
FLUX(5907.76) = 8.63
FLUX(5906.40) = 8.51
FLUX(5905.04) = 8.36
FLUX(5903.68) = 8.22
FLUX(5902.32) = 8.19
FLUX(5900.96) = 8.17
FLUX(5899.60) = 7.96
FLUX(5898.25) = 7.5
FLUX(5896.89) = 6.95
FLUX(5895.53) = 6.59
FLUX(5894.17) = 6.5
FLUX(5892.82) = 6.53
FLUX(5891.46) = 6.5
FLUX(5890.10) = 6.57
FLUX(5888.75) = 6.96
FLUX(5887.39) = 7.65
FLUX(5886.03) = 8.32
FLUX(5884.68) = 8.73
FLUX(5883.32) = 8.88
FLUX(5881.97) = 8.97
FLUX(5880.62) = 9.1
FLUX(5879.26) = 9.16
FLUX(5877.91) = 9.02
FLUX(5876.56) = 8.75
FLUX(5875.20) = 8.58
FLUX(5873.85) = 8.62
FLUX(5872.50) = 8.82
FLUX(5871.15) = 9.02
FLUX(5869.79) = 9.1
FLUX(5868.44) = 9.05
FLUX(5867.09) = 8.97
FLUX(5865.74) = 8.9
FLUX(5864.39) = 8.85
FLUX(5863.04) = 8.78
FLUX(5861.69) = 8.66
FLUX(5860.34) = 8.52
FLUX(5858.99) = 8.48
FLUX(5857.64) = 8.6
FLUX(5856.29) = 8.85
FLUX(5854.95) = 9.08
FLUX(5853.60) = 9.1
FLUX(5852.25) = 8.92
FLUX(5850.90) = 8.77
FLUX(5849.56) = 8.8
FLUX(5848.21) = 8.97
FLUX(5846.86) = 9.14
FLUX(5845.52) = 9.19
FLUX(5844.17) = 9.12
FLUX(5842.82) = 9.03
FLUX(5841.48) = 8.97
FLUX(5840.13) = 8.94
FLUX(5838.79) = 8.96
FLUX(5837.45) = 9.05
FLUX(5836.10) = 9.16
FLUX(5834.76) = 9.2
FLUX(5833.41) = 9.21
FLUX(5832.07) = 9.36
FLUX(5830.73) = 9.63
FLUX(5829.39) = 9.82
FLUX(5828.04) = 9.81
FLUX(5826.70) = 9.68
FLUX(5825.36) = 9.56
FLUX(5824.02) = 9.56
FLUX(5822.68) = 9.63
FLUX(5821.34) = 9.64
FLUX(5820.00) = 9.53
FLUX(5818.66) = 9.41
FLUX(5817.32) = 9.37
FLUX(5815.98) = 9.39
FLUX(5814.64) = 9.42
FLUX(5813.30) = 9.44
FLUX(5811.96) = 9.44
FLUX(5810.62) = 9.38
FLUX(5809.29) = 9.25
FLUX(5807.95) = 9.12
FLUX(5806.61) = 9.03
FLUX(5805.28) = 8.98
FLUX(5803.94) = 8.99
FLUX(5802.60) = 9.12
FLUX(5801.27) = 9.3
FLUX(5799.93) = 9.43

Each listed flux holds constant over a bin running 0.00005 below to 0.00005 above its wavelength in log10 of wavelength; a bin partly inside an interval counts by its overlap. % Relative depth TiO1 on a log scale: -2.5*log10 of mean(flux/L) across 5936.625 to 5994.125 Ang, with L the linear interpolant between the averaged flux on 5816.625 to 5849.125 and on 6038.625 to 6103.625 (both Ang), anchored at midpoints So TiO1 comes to 0.018 mag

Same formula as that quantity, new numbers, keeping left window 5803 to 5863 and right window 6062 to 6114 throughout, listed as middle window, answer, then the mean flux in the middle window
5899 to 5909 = 0.10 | 8.32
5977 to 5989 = 0.02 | 8.95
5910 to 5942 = 0.03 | 8.88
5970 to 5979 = 0.00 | 9.06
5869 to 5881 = 0.03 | 8.9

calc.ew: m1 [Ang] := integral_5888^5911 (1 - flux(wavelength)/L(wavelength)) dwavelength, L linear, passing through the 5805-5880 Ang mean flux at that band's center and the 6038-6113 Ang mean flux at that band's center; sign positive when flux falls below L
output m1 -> 3.73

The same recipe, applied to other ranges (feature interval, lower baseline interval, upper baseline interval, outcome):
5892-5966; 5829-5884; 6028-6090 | 3.1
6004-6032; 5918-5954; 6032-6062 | 0.5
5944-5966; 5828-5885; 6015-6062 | 0.1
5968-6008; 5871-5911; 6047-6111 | -2.0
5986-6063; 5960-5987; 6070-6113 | -0.6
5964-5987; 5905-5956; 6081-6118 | -0.1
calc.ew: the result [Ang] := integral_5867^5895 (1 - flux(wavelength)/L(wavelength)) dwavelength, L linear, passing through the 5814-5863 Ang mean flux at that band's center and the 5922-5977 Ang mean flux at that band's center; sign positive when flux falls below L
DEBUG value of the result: 2.6 Ang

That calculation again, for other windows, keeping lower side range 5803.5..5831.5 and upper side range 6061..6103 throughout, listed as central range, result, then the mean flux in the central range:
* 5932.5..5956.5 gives 0.7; 8.99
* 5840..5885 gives 2.3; 8.9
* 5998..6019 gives 1.0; 8.72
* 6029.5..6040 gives -0.1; 9.24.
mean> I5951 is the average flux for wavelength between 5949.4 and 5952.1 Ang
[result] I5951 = 8.75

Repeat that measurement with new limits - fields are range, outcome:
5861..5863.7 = 8.72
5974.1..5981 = 9.05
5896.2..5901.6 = 7.64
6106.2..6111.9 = 8.95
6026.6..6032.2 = 9.52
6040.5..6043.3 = 8.68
